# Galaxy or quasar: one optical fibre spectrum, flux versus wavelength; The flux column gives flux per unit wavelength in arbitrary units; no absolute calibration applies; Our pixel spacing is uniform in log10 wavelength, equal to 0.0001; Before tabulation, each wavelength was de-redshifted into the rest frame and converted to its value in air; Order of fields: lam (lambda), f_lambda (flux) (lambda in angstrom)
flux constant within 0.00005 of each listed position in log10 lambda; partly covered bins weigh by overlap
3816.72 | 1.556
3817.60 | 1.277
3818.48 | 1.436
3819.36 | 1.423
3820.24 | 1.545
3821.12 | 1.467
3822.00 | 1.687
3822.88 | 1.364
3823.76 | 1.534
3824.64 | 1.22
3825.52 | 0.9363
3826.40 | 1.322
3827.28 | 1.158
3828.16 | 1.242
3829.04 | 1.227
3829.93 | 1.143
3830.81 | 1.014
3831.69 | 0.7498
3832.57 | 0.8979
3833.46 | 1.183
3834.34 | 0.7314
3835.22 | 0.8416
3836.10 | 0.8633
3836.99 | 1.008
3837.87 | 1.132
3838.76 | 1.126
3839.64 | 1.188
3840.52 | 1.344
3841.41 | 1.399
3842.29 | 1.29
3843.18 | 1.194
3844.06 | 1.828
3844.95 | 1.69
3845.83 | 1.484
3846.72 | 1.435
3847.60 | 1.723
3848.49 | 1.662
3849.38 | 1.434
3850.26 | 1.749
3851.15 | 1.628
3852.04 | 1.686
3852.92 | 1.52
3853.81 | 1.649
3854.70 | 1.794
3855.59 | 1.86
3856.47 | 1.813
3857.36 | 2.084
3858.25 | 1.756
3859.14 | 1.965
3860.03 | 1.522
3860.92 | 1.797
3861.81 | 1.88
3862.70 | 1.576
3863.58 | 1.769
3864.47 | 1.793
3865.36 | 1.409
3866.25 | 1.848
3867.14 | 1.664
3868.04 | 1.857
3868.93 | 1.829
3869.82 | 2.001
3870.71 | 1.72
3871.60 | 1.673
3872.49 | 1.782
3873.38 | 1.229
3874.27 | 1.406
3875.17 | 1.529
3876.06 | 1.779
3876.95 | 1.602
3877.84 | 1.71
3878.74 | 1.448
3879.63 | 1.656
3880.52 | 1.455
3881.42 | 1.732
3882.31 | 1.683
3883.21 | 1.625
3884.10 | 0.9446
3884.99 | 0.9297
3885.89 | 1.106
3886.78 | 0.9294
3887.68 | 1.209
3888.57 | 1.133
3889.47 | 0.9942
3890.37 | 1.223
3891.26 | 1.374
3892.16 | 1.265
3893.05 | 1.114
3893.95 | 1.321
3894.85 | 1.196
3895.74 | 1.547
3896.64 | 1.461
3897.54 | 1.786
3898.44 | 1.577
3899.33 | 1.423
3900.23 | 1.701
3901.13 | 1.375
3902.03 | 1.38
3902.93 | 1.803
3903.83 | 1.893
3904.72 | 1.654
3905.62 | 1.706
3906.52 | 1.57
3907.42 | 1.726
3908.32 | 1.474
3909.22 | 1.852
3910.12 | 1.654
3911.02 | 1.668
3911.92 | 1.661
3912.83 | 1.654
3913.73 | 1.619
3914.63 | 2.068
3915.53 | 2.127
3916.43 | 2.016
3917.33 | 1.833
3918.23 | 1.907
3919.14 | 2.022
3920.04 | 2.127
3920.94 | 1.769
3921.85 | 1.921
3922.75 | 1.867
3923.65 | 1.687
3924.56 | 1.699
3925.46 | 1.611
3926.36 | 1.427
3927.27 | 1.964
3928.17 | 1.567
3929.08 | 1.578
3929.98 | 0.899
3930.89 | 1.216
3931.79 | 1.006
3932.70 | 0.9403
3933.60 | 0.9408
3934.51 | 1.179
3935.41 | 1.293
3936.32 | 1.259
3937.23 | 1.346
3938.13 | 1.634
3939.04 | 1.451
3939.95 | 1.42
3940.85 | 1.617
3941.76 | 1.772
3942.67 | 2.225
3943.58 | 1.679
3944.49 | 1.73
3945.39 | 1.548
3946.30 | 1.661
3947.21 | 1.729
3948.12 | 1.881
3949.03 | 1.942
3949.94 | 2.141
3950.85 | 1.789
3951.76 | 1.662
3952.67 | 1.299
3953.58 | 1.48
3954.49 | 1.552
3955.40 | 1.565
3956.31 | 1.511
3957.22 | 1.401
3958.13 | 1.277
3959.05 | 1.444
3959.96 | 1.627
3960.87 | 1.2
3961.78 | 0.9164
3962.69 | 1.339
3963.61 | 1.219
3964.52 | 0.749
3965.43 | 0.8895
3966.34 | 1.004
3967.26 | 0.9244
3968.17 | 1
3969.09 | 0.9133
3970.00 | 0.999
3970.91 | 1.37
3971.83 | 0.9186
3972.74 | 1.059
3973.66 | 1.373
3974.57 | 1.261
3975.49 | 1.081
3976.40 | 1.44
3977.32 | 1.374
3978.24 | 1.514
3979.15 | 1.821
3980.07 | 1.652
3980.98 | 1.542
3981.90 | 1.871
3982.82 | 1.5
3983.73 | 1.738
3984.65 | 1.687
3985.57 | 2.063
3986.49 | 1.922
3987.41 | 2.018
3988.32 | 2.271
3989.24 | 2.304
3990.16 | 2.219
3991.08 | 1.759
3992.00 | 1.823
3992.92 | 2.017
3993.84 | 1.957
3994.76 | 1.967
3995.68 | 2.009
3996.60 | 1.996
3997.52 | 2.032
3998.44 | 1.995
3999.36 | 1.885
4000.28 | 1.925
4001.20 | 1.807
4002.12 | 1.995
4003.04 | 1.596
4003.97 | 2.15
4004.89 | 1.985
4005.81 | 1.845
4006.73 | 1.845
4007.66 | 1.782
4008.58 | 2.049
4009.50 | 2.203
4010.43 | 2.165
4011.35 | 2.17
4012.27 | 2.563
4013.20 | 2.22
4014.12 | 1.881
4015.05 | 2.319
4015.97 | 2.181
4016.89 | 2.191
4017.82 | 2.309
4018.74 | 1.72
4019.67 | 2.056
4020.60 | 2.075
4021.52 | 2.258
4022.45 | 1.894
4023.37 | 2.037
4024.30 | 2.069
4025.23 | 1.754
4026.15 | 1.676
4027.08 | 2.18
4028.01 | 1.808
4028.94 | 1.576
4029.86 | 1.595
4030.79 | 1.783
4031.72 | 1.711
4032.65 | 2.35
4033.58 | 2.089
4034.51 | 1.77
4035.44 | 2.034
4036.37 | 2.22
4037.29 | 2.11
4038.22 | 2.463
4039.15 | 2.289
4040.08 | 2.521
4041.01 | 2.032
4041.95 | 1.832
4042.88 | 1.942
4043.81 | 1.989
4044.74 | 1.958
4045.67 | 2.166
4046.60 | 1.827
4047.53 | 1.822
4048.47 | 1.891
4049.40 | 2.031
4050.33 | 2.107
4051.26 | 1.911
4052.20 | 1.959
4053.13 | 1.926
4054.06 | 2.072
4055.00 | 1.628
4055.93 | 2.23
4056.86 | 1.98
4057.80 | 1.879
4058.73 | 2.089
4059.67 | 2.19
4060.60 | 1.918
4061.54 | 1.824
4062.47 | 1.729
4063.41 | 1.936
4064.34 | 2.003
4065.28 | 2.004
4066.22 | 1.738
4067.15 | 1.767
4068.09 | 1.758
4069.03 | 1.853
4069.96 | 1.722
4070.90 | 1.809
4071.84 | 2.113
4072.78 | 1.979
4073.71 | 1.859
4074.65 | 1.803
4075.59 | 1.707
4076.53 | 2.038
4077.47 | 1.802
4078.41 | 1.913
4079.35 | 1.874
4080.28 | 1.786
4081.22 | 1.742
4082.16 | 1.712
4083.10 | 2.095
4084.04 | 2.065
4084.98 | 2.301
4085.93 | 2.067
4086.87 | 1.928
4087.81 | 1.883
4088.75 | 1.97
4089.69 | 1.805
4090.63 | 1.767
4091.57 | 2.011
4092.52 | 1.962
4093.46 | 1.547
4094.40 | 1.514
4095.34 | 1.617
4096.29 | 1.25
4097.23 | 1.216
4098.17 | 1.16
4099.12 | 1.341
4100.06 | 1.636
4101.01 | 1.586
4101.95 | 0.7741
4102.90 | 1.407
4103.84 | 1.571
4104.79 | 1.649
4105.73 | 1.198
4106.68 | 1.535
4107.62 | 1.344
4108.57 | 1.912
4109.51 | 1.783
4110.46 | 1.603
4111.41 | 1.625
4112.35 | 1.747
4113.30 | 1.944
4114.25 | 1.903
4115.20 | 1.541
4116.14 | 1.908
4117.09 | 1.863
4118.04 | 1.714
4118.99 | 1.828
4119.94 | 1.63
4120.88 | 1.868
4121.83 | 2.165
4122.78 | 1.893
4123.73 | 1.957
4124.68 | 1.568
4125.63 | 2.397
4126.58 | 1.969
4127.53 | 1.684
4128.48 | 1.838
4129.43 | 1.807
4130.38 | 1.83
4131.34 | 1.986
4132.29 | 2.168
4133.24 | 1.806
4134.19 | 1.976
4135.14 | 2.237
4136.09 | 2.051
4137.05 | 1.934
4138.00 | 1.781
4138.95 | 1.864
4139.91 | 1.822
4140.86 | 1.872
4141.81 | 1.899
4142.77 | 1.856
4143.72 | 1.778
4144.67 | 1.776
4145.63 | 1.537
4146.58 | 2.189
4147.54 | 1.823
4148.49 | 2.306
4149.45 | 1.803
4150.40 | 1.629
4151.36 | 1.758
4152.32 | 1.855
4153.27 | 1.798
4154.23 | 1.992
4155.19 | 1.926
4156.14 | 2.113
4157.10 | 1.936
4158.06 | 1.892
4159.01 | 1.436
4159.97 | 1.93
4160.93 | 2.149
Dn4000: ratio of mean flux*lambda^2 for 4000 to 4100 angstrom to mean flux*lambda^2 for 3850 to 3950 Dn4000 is 1.30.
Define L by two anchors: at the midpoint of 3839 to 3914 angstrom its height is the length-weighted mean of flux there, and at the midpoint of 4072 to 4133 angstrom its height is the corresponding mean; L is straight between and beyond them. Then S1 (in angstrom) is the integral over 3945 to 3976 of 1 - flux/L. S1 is 5.5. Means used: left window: 1.56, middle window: 1.34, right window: 1.76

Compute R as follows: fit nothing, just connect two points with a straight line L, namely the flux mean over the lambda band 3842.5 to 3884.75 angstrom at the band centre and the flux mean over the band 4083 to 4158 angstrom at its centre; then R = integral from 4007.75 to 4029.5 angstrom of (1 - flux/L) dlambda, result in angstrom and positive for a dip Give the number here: -3.95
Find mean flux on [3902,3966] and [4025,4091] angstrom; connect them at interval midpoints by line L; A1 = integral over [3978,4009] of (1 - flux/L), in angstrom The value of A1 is -2.7 angstrom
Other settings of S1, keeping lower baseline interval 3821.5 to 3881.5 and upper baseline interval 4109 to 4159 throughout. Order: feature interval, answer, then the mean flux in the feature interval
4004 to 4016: -2.75 angstrom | 2.09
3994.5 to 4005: -1.59 angstrom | 1.94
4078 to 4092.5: -1.00 angstrom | 1.93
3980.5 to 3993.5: -1.85 angstrom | 1.91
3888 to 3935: 0.28 angstrom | 1.56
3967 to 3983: 3.31 angstrom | 1.31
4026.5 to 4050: -3.48 angstrom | 2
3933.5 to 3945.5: 0.64 angstrom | 1.52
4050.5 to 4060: -1.20 angstrom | 1.99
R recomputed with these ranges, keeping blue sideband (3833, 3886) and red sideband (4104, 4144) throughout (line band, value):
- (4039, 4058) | -2.8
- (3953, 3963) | 1.5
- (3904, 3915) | -0.7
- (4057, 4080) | -1.6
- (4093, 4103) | 2.4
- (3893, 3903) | 0.7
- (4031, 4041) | -2.4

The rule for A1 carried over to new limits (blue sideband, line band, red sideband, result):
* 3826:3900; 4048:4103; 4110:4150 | -1.0 angstrom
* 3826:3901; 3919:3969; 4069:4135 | 2.6 angstrom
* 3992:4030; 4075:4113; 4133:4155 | 4.7 angstrom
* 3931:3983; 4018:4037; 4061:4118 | -4.3 angstrom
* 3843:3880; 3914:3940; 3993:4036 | 3.3 angstrom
